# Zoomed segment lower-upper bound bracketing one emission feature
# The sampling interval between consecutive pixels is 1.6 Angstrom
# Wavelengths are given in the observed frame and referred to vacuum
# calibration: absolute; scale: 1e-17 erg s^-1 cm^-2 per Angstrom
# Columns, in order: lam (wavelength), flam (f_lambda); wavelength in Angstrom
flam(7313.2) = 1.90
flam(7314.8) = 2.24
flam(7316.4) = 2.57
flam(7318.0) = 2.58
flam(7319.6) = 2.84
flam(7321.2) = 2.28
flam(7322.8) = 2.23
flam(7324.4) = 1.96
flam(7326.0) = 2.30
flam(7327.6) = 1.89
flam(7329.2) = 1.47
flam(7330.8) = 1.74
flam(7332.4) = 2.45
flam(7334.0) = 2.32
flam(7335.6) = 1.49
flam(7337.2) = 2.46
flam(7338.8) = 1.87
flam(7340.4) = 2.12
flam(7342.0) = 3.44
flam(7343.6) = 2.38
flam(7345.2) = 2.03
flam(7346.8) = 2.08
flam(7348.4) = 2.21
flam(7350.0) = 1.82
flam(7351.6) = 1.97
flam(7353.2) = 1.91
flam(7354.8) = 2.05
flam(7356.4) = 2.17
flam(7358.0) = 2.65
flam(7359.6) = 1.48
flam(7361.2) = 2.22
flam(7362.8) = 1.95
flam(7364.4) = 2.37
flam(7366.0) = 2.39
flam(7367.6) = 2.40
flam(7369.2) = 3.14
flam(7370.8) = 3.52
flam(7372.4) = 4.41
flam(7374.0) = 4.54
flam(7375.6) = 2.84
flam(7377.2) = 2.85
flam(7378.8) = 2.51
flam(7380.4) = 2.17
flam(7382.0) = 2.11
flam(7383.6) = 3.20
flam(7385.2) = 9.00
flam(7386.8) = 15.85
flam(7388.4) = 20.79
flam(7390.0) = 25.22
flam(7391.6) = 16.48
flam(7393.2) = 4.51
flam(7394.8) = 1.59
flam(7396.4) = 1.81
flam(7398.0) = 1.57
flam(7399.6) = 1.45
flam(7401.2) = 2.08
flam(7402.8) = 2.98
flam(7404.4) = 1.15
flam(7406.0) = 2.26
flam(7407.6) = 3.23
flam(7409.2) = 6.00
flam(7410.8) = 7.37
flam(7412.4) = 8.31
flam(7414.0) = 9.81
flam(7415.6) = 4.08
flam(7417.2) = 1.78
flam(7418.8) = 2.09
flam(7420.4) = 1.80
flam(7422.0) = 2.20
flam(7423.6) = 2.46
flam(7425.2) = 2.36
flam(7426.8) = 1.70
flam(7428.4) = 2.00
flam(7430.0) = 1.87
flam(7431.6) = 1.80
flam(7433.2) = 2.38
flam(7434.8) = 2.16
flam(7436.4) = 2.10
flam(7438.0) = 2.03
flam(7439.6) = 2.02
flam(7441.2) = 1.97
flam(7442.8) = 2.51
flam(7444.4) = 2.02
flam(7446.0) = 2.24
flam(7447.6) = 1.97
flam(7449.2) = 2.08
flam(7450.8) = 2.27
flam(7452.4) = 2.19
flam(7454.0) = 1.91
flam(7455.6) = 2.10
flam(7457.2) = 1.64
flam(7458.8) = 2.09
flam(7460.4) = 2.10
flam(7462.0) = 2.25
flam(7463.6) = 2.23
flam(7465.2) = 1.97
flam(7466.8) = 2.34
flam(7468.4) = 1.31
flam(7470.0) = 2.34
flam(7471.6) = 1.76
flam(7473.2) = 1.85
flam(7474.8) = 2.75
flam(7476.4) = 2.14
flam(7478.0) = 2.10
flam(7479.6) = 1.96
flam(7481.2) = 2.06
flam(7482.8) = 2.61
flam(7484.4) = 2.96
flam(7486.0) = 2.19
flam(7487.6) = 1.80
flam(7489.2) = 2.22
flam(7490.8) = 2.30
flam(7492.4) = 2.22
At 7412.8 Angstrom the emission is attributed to [N II]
